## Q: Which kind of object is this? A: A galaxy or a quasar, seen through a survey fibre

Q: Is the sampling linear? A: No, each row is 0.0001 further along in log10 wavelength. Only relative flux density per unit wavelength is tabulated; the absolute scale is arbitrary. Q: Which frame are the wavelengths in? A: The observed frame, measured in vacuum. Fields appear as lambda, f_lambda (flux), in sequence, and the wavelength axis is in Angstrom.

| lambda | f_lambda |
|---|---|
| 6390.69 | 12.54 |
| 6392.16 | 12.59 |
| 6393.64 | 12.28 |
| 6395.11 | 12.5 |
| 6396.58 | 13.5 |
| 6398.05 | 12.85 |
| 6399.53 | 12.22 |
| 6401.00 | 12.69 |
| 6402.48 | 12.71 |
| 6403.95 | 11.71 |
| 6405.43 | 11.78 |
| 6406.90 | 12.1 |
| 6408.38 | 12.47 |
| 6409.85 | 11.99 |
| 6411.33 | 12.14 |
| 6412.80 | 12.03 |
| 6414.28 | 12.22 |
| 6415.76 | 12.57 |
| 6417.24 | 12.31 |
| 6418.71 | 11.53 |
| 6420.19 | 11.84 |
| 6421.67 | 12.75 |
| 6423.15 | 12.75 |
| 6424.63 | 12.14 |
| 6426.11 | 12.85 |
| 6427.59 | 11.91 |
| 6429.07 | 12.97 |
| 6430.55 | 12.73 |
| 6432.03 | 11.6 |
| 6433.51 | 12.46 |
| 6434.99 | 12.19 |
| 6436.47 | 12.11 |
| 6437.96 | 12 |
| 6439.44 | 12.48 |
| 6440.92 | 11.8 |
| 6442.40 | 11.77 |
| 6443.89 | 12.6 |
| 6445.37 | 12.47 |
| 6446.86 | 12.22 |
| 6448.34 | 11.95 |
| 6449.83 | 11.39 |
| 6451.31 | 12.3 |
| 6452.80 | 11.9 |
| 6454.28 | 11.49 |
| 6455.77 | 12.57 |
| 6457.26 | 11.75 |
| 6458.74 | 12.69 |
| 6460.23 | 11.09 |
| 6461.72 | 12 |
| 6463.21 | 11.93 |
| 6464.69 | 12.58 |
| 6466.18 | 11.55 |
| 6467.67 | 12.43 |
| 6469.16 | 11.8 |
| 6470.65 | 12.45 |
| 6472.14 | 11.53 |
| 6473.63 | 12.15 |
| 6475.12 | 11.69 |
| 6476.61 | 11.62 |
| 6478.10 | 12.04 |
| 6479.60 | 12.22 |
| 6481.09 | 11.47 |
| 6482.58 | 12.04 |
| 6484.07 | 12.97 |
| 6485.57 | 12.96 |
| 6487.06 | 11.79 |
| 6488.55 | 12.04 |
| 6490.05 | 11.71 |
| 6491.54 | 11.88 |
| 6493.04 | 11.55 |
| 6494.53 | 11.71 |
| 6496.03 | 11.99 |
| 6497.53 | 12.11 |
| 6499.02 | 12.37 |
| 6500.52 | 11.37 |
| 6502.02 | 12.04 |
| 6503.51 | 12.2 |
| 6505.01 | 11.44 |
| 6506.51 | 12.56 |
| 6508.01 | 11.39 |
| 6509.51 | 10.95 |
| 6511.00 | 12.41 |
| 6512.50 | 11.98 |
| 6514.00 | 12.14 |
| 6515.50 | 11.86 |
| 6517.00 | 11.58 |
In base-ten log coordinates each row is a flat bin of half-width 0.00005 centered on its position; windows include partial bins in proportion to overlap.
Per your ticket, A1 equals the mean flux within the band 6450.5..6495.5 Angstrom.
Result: 12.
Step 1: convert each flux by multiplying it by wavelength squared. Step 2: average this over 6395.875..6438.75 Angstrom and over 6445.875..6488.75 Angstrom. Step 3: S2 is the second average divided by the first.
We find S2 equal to 1.0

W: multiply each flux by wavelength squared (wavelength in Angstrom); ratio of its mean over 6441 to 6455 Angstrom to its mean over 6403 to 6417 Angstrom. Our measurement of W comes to 1.0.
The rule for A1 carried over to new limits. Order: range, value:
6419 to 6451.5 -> 12.2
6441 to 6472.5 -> 12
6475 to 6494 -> 12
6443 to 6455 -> 12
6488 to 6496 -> 11.8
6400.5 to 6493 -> 12.1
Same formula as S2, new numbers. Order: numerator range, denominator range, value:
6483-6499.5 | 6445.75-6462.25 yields 1.02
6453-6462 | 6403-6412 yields 1.01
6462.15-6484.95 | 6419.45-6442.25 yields 0.99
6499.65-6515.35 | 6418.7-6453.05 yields 0.99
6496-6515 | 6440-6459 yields 1.01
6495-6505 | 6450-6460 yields 1.01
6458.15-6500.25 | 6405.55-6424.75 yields 1.00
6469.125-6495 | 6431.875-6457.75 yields 1.00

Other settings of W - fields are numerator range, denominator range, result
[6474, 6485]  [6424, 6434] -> 0.99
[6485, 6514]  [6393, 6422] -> 1.00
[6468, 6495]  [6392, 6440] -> 0.99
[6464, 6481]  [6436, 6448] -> 0.99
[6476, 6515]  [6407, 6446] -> 1.00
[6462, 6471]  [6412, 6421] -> 1.02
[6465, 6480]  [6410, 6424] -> 0.99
